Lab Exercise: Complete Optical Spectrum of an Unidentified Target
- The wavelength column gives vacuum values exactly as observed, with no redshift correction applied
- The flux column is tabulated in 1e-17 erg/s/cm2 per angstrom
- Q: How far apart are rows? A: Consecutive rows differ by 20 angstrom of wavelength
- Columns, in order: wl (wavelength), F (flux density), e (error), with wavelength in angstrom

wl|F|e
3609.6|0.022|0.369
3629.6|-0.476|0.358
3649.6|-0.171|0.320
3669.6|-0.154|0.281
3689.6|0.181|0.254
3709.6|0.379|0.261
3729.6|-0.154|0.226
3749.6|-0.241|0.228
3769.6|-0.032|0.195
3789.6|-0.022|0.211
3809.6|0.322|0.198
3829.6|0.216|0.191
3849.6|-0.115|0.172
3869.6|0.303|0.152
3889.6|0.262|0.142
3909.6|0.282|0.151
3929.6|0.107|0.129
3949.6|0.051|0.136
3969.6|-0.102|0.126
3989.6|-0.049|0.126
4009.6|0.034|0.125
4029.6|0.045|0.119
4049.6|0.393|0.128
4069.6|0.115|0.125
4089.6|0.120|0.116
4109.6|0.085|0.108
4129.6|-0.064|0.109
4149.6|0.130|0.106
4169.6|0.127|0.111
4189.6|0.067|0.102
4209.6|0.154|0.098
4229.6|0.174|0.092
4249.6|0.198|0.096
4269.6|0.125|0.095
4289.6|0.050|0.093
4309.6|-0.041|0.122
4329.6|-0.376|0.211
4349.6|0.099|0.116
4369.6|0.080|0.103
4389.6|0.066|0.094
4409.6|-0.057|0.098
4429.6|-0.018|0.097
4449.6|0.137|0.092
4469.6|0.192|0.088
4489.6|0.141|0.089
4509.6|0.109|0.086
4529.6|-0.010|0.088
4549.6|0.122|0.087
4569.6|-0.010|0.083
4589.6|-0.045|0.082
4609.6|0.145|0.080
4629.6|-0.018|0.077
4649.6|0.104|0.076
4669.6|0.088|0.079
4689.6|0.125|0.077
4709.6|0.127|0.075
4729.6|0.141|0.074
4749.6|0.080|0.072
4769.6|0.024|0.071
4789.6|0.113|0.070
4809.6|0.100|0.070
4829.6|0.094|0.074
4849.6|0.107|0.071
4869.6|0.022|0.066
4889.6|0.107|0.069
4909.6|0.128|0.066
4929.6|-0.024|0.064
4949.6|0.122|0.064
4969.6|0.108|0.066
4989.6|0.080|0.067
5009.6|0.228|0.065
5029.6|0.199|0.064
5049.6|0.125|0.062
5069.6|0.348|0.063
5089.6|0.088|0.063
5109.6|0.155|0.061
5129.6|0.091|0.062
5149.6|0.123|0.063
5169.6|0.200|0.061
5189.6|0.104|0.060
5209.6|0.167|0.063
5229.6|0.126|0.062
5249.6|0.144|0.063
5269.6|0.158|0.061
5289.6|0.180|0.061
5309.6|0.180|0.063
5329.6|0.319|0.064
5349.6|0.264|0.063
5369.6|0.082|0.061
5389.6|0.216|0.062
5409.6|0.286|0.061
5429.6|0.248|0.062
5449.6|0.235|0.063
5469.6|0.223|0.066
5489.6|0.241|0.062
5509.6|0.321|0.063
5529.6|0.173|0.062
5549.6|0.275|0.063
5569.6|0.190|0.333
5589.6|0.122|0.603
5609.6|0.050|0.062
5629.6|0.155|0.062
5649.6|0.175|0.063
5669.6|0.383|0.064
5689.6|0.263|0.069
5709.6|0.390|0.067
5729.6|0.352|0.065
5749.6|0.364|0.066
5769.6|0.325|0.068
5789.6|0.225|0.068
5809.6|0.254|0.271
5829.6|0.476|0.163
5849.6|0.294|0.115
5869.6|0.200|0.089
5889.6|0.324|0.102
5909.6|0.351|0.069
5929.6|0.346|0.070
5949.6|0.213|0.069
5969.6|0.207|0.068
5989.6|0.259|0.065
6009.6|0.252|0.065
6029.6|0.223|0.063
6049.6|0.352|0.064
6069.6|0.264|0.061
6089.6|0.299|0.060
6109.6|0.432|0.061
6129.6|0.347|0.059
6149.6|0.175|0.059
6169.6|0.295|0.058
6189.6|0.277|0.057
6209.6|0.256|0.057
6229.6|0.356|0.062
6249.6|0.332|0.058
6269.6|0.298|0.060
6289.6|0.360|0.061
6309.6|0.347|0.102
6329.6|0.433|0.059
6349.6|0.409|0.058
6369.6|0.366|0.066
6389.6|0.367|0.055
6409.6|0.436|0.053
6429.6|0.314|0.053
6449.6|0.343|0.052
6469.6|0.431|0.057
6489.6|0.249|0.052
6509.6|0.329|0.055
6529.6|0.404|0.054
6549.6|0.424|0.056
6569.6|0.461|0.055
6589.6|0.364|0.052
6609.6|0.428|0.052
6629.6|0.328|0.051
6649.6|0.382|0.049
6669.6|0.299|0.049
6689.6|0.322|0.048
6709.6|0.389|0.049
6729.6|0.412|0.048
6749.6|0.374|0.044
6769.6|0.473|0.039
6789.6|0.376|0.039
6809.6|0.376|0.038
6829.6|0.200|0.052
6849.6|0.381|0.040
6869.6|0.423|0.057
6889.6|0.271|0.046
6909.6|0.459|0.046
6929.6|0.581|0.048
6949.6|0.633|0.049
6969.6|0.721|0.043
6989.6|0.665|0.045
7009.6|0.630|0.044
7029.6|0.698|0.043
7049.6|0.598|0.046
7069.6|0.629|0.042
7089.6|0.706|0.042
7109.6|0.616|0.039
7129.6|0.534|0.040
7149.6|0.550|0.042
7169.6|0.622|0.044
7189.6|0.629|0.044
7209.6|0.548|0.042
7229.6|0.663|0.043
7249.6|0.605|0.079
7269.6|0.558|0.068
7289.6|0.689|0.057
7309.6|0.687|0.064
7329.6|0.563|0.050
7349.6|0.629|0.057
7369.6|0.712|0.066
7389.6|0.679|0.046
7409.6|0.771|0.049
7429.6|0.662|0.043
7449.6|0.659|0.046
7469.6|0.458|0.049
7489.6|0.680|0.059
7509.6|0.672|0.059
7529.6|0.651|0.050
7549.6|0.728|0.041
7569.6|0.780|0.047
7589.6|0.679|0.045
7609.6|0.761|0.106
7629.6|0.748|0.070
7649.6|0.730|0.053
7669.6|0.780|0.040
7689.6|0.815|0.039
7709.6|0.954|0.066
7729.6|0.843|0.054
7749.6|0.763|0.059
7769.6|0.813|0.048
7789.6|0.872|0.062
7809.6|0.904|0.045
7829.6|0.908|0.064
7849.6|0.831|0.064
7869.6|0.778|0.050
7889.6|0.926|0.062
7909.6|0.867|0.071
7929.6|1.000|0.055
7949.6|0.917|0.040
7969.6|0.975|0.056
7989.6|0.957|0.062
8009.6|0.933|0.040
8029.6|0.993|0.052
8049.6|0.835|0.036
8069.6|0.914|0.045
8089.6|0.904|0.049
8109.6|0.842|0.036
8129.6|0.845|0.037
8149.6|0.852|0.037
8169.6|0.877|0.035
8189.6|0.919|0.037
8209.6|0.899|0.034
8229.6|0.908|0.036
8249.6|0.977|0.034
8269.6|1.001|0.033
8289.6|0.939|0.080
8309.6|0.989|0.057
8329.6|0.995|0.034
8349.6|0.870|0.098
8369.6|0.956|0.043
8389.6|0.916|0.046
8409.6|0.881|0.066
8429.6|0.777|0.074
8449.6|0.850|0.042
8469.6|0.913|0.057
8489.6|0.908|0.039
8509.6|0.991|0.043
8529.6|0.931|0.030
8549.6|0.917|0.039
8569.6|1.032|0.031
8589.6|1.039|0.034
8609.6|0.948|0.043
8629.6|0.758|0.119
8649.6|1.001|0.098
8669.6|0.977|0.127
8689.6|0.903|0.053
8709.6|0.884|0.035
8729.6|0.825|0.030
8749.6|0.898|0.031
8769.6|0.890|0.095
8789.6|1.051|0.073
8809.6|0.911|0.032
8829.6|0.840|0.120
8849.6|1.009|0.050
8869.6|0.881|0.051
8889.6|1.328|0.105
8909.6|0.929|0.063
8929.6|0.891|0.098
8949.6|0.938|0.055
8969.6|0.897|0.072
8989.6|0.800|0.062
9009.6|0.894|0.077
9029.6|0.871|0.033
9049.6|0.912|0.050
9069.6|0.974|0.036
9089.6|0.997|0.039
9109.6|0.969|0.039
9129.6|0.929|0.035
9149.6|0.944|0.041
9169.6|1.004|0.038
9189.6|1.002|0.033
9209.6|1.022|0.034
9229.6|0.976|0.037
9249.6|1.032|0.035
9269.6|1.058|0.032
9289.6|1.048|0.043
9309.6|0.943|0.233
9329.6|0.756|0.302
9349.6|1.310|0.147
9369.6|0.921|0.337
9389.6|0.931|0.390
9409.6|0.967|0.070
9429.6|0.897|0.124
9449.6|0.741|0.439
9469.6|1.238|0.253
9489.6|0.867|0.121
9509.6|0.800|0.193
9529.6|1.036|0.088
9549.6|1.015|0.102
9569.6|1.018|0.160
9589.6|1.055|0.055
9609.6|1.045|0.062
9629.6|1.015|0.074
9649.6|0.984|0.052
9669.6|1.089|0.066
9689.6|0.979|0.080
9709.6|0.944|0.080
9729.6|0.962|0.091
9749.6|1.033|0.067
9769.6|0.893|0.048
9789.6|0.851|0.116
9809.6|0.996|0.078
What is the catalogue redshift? 0.74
